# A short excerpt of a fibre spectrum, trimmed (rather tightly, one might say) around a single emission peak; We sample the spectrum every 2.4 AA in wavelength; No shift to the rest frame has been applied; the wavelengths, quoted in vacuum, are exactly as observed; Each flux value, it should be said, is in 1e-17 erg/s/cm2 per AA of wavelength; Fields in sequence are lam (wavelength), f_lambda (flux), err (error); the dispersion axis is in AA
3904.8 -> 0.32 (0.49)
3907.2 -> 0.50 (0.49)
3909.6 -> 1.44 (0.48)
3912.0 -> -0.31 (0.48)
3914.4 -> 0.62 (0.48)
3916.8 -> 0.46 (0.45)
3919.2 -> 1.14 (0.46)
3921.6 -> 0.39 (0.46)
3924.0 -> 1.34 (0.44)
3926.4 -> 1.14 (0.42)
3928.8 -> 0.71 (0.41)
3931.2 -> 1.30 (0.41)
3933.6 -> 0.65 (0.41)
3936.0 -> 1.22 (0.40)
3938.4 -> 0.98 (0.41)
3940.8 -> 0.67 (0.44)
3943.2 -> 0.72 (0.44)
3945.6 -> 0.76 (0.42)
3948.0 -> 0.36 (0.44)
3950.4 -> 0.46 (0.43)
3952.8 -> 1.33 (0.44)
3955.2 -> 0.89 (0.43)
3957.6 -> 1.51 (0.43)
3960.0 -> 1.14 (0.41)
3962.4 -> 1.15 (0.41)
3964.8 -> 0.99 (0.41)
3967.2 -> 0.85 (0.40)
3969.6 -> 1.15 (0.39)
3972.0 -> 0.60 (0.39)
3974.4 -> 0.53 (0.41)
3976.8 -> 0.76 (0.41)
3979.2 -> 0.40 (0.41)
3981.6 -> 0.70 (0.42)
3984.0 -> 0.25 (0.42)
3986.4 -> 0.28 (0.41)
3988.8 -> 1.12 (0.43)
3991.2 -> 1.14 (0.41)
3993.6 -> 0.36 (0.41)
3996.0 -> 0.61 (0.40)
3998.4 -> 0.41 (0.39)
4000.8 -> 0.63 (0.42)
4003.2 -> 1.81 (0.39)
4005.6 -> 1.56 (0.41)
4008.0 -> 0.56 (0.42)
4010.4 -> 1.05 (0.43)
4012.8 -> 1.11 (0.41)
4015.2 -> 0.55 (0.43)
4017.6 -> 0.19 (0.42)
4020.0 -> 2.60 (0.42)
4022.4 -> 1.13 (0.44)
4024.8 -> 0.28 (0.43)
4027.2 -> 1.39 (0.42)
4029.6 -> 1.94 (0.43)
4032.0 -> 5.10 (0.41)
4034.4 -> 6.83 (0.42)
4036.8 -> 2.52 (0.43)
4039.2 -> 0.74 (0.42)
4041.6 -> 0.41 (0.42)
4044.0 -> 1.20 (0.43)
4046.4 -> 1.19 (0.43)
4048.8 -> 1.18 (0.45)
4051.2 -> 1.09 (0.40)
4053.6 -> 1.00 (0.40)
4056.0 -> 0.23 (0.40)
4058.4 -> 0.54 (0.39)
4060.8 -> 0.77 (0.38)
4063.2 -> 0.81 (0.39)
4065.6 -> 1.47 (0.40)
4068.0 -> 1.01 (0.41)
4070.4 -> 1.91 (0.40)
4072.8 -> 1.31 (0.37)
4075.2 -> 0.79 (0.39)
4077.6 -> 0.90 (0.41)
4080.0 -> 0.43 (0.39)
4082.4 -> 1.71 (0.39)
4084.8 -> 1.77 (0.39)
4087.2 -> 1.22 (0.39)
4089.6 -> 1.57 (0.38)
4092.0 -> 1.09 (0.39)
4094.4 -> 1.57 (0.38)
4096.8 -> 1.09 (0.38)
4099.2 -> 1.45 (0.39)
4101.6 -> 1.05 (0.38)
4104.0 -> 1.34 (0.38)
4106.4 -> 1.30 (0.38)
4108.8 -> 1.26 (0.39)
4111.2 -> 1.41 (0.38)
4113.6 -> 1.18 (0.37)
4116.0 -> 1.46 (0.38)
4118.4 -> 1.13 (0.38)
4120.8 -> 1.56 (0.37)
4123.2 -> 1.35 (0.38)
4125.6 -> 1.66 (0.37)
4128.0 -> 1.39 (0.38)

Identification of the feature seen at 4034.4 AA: [O II]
